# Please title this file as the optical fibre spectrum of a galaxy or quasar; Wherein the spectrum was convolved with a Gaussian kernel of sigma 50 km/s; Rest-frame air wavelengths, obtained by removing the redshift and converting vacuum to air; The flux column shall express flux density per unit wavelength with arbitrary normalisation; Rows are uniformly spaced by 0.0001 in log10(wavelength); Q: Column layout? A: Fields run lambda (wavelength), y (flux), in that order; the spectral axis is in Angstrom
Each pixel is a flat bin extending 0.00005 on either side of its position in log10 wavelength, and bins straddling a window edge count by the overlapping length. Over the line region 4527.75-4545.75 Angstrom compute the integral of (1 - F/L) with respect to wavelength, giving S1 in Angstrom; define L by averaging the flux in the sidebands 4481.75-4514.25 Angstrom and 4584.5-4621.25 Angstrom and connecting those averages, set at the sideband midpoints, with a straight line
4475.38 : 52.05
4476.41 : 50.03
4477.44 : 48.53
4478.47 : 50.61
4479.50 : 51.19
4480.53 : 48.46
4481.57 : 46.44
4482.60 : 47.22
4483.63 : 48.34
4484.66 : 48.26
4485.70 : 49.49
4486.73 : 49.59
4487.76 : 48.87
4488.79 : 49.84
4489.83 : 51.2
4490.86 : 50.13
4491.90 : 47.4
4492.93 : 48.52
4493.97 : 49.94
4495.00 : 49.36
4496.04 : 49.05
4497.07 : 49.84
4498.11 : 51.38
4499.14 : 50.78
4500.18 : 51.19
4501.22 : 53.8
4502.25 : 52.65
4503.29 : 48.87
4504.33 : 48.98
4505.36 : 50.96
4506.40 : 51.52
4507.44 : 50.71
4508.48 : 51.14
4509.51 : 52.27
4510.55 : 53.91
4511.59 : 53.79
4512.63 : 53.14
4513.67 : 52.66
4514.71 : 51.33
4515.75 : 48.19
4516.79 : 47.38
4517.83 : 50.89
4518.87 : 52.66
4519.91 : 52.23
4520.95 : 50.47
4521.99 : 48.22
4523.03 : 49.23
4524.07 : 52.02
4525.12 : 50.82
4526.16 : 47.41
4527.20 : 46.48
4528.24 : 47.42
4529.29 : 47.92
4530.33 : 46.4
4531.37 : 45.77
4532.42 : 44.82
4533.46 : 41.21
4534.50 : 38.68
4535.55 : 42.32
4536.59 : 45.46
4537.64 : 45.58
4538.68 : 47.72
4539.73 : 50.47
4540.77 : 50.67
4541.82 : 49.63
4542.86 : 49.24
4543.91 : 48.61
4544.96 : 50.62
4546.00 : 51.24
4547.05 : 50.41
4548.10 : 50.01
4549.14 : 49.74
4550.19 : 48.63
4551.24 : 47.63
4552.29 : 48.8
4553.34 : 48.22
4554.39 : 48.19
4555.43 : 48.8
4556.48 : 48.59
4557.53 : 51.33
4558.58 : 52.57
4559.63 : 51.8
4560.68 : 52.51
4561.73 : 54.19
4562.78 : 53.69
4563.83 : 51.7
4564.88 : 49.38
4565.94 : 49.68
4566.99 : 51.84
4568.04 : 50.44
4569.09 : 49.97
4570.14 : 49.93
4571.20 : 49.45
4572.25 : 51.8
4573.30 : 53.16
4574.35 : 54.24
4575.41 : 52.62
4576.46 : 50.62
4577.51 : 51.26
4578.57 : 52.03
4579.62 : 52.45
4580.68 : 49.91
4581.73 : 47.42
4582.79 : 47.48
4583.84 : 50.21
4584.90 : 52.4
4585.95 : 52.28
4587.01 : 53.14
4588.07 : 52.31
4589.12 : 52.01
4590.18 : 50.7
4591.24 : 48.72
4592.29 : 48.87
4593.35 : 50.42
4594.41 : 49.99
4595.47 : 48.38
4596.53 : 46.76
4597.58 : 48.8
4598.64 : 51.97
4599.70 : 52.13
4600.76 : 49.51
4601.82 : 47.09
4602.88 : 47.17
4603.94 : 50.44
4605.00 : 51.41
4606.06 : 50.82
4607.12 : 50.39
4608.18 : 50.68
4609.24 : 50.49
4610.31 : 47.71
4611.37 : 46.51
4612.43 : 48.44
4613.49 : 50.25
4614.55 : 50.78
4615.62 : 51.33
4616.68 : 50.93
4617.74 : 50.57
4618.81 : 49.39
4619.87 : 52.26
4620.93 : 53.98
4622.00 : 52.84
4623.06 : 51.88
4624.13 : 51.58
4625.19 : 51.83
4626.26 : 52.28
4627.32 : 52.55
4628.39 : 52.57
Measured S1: 1.3 Angstrom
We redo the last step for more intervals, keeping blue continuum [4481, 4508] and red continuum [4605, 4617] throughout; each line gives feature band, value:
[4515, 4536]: 0.9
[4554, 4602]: -0.9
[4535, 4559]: 0.5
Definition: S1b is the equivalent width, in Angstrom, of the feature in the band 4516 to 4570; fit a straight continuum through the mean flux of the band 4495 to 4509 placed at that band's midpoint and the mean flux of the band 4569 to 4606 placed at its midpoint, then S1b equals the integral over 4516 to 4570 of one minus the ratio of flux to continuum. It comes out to 1.7 Angstrom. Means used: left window 50.8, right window 50.5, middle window 49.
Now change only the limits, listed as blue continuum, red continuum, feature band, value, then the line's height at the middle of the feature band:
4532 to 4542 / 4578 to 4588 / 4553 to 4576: -1.14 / 48.7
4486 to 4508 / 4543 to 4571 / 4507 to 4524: -0.31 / 50.2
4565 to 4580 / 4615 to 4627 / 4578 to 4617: 1.11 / 51.5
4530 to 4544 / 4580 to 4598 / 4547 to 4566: -1.09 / 47.6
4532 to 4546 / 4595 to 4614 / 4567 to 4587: -1.15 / 48.3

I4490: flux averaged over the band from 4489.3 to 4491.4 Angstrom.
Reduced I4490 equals 50.4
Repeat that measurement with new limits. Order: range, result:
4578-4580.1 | 52.2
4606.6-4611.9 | 49.1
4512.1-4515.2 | 52.3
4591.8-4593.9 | 49.6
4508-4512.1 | 52.9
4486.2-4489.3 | 49.6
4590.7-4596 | 49.2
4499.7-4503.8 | 51.6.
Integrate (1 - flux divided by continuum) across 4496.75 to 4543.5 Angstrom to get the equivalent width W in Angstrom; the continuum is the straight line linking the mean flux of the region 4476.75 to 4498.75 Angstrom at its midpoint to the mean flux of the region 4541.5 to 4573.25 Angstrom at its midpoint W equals 0.4 Angstrom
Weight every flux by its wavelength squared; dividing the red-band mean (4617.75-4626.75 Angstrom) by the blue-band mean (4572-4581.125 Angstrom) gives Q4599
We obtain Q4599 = 1.0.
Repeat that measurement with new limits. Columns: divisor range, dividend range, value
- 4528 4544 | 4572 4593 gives 1.13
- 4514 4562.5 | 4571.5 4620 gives 1.06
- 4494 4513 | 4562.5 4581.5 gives 1.03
